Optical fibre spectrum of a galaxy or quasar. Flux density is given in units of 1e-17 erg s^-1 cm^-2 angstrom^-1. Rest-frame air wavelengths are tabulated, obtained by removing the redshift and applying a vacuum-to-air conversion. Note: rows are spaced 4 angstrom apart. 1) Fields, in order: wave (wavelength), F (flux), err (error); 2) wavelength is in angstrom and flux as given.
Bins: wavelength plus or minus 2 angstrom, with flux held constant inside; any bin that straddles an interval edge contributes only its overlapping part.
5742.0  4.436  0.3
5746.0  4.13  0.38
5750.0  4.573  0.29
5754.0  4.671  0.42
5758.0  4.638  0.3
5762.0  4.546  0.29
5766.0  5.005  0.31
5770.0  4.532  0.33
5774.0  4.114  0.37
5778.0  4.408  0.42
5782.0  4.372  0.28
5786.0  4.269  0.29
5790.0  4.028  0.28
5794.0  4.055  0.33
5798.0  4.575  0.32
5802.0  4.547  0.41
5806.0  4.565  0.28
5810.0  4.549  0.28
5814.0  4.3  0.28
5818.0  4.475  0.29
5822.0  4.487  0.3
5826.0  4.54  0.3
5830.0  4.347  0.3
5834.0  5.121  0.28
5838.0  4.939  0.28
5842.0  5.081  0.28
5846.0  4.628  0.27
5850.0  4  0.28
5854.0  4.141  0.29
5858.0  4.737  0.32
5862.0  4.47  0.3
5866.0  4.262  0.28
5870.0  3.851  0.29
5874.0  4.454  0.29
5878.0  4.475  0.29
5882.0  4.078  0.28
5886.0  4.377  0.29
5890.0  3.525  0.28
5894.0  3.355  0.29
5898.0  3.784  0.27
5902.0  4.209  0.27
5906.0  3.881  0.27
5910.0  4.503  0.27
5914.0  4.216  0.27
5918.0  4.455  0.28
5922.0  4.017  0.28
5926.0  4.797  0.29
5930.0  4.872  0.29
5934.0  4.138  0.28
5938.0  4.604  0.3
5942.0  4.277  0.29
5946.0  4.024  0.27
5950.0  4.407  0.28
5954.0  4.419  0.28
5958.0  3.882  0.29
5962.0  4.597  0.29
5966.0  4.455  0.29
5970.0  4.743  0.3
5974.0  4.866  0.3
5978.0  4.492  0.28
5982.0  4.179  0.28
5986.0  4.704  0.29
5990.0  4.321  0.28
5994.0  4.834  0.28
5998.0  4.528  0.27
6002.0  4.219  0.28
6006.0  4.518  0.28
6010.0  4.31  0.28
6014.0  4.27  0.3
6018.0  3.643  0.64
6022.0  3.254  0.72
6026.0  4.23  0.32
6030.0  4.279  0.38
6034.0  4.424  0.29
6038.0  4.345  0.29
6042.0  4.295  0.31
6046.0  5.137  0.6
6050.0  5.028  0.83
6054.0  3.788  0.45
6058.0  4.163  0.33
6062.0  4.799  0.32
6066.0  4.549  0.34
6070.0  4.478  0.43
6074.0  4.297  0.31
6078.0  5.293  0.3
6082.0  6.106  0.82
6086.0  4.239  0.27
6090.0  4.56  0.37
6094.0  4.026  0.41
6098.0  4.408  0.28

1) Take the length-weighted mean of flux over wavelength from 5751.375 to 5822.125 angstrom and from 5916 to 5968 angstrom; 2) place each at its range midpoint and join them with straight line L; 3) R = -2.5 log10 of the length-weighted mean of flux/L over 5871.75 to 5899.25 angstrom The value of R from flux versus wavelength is 0.10 mag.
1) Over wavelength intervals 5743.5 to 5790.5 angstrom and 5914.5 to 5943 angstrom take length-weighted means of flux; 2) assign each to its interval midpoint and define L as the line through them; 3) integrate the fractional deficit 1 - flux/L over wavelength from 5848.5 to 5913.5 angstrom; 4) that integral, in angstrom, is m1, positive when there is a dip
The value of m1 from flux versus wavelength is 4.6 angstrom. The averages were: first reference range 4.45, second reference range 4.45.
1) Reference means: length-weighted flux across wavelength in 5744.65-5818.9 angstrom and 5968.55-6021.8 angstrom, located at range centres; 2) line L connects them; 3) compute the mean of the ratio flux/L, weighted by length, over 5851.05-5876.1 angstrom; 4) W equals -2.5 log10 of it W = 0.03 mag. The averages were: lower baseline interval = 4.44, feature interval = 4.31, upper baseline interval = 4.39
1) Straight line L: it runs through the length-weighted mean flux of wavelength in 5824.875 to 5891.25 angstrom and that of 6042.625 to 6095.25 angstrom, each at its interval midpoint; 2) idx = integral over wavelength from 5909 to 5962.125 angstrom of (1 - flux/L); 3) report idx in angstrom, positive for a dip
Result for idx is 1.7 angstrom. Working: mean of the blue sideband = 4.42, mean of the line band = 4.36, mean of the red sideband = 4.65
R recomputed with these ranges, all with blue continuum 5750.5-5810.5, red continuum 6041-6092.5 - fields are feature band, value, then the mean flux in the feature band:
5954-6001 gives 0.03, 4.5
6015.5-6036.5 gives 0.17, 3.98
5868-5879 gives 0.07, 4.24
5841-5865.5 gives 0.01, 4.47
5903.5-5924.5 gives 0.08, 4.23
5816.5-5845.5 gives -0.05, 4.71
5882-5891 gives 0.13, 4.03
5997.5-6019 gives 0.09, 4.26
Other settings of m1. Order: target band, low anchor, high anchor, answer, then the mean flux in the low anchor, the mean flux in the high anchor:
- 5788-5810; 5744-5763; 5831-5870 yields 0.8 angstrom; 4.51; 4.55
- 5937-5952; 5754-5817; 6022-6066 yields 0.4 angstrom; 4.44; 4.4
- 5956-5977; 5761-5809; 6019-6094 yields -0.2 angstrom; 4.42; 4.49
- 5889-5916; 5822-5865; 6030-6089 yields 3.9 angstrom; 4.59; 4.63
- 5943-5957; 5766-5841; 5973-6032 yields 0.3 angstrom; 4.48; 4.3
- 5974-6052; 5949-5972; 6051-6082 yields 2.2 angstrom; 4.42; 4.6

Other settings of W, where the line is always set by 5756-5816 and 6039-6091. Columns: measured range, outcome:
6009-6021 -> 0.16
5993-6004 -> 0.03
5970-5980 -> -0.02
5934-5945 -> 0.05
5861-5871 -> 0.07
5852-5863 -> 0.01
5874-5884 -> 0.05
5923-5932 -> -0.04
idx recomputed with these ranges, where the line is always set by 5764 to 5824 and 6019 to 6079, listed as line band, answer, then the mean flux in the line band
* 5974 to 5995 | -0.6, 4.52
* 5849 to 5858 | 0.4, 4.23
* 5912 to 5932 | -0.3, 4.47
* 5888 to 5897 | 1.9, 3.48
